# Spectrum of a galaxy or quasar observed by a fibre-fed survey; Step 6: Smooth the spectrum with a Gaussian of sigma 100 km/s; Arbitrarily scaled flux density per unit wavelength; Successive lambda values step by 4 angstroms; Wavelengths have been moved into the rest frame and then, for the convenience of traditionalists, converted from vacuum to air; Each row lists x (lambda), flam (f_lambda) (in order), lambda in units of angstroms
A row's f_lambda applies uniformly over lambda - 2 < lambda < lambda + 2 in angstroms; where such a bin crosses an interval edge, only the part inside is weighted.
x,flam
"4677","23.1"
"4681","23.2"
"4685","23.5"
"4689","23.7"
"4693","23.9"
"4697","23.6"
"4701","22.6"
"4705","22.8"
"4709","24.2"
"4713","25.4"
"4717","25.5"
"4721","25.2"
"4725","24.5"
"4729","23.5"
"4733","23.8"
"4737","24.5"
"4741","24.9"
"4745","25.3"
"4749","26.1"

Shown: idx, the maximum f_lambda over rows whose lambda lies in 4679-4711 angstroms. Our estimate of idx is 24.2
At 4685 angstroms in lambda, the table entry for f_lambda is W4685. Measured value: 23.5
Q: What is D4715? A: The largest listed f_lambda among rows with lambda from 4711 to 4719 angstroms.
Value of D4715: 25.5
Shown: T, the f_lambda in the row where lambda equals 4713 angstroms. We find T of 25.4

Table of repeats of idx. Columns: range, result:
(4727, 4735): 23.8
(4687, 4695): 23.9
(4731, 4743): 24.9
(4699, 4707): 22.8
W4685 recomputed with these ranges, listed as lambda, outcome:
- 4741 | 24.9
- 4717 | 25.5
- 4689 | 23.7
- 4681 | 23.2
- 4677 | 23.1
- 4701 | 22.6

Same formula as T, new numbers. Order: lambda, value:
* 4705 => 22.8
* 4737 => 24.5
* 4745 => 25.3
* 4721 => 25.2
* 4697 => 23.6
